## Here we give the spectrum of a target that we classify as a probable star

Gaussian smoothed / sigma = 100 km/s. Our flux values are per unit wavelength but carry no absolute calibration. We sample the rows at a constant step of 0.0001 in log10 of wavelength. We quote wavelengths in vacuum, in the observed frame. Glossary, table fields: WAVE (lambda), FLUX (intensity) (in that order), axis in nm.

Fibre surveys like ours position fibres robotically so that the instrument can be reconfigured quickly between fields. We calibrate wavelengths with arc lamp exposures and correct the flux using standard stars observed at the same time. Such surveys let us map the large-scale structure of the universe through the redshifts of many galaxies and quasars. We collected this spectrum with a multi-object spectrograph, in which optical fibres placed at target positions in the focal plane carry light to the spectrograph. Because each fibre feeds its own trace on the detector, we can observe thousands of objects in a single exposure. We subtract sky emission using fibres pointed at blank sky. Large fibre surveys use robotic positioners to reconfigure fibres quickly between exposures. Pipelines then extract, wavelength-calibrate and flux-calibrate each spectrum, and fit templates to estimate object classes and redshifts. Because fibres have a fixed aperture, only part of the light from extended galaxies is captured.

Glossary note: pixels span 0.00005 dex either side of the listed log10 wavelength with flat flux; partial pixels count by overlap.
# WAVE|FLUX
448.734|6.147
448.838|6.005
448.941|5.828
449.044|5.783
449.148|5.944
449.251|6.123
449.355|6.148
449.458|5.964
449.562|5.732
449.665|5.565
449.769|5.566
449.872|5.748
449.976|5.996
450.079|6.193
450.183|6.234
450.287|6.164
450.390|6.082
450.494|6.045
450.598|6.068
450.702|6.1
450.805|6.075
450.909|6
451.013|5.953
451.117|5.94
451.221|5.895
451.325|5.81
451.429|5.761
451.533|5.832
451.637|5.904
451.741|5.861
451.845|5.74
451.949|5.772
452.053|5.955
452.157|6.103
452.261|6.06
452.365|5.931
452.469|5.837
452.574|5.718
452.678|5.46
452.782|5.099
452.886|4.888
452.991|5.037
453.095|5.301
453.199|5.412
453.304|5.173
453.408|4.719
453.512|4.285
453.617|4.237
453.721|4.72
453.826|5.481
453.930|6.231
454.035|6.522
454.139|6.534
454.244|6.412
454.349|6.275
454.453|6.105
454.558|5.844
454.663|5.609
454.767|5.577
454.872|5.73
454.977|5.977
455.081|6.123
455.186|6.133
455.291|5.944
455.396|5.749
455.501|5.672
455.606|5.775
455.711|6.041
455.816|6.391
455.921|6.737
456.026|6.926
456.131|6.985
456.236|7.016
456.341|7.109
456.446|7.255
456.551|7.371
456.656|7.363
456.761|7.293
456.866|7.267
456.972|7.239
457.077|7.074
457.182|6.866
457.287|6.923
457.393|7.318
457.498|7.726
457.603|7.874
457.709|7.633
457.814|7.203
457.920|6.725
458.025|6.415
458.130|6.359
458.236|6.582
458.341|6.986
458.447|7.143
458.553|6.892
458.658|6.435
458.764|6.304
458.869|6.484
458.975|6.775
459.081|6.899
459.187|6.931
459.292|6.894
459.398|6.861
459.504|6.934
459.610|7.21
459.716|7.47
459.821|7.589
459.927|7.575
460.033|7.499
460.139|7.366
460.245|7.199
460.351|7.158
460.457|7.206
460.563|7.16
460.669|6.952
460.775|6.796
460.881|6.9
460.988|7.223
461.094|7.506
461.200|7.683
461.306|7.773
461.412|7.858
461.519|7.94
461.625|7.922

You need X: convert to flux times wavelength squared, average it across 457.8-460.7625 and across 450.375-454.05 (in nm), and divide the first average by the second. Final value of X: 1.28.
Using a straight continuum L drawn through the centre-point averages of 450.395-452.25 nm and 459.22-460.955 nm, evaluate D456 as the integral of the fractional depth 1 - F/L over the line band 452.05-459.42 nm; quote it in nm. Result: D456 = 0.292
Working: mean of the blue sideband 5.94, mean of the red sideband 7.17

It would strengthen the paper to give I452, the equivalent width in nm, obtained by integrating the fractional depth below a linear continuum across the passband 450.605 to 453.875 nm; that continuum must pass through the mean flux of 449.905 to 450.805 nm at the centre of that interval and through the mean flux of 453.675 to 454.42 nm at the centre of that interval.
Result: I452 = 0.28 nm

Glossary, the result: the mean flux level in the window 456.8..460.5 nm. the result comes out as 7.06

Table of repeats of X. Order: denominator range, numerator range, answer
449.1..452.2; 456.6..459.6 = 1.21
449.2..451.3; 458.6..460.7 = 1.23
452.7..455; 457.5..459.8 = 1.29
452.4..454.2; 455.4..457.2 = 1.29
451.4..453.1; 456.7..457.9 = 1.31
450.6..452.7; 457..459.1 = 1.21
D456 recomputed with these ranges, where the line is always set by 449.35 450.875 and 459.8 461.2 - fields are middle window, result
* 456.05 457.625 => -0.10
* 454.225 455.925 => 0.16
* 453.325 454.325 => 0.15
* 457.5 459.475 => 0.03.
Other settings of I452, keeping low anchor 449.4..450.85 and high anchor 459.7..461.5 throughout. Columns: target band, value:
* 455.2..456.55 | 0.05 nm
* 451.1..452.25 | 0.06 nm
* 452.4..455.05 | 0.38 nm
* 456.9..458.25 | -0.03 nm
